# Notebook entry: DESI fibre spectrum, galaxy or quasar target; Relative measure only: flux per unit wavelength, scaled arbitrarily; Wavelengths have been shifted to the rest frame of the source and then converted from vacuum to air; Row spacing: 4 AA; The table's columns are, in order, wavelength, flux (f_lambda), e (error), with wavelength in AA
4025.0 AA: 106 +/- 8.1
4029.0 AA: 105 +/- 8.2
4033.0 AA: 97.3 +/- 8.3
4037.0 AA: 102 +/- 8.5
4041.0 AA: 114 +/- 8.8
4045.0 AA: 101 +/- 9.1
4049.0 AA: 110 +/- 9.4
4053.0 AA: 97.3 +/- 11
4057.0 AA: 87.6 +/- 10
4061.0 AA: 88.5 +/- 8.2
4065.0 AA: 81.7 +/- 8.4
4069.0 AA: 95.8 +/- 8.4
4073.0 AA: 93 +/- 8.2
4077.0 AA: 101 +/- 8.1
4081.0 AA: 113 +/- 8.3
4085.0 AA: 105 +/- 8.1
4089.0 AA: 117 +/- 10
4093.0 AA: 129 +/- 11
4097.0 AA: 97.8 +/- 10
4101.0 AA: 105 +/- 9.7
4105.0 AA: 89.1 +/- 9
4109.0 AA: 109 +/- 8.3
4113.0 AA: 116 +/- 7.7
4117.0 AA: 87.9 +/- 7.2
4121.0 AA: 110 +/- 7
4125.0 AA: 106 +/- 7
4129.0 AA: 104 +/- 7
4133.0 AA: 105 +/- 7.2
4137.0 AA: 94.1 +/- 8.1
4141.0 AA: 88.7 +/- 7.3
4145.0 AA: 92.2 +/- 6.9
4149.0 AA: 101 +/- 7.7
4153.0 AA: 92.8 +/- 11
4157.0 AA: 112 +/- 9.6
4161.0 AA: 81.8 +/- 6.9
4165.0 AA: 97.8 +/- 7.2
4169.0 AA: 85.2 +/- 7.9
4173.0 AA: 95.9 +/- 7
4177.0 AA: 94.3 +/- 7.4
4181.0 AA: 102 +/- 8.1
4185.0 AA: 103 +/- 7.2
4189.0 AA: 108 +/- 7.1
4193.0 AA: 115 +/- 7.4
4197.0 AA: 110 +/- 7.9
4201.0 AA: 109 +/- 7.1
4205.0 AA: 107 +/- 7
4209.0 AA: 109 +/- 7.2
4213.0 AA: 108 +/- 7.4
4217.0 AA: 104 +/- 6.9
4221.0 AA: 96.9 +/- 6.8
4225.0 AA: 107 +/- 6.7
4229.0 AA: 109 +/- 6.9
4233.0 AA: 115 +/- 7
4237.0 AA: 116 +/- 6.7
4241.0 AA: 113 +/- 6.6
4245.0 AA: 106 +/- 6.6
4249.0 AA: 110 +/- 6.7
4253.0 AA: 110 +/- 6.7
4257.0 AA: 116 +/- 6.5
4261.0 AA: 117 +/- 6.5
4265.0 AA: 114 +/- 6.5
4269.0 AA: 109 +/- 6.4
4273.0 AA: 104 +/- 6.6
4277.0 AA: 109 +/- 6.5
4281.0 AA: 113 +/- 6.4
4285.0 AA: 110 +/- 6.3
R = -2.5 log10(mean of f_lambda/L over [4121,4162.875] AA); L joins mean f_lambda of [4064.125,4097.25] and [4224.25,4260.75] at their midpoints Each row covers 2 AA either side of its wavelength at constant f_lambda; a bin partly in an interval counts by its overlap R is 0.09 mag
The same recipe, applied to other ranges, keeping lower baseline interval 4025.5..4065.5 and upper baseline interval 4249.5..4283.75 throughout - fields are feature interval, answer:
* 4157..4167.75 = 0.13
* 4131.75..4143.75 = 0.10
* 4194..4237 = 0.01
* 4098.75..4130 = 0.00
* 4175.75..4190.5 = 0.05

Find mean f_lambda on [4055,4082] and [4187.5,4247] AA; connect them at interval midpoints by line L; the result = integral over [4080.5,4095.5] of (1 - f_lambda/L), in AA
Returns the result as -3.1 AA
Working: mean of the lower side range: 93.7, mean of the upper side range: 109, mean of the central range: 116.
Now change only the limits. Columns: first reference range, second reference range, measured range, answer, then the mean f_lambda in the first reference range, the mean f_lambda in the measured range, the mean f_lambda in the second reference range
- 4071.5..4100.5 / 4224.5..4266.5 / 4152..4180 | 4.0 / 108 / 94.6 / 112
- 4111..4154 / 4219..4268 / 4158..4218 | 1.9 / 100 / 102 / 111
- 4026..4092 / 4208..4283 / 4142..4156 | 1.2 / 101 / 96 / 110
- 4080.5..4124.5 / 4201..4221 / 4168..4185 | 1.7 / 107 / 95.9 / 106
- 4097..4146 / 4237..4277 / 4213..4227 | 0.6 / 101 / 103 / 111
